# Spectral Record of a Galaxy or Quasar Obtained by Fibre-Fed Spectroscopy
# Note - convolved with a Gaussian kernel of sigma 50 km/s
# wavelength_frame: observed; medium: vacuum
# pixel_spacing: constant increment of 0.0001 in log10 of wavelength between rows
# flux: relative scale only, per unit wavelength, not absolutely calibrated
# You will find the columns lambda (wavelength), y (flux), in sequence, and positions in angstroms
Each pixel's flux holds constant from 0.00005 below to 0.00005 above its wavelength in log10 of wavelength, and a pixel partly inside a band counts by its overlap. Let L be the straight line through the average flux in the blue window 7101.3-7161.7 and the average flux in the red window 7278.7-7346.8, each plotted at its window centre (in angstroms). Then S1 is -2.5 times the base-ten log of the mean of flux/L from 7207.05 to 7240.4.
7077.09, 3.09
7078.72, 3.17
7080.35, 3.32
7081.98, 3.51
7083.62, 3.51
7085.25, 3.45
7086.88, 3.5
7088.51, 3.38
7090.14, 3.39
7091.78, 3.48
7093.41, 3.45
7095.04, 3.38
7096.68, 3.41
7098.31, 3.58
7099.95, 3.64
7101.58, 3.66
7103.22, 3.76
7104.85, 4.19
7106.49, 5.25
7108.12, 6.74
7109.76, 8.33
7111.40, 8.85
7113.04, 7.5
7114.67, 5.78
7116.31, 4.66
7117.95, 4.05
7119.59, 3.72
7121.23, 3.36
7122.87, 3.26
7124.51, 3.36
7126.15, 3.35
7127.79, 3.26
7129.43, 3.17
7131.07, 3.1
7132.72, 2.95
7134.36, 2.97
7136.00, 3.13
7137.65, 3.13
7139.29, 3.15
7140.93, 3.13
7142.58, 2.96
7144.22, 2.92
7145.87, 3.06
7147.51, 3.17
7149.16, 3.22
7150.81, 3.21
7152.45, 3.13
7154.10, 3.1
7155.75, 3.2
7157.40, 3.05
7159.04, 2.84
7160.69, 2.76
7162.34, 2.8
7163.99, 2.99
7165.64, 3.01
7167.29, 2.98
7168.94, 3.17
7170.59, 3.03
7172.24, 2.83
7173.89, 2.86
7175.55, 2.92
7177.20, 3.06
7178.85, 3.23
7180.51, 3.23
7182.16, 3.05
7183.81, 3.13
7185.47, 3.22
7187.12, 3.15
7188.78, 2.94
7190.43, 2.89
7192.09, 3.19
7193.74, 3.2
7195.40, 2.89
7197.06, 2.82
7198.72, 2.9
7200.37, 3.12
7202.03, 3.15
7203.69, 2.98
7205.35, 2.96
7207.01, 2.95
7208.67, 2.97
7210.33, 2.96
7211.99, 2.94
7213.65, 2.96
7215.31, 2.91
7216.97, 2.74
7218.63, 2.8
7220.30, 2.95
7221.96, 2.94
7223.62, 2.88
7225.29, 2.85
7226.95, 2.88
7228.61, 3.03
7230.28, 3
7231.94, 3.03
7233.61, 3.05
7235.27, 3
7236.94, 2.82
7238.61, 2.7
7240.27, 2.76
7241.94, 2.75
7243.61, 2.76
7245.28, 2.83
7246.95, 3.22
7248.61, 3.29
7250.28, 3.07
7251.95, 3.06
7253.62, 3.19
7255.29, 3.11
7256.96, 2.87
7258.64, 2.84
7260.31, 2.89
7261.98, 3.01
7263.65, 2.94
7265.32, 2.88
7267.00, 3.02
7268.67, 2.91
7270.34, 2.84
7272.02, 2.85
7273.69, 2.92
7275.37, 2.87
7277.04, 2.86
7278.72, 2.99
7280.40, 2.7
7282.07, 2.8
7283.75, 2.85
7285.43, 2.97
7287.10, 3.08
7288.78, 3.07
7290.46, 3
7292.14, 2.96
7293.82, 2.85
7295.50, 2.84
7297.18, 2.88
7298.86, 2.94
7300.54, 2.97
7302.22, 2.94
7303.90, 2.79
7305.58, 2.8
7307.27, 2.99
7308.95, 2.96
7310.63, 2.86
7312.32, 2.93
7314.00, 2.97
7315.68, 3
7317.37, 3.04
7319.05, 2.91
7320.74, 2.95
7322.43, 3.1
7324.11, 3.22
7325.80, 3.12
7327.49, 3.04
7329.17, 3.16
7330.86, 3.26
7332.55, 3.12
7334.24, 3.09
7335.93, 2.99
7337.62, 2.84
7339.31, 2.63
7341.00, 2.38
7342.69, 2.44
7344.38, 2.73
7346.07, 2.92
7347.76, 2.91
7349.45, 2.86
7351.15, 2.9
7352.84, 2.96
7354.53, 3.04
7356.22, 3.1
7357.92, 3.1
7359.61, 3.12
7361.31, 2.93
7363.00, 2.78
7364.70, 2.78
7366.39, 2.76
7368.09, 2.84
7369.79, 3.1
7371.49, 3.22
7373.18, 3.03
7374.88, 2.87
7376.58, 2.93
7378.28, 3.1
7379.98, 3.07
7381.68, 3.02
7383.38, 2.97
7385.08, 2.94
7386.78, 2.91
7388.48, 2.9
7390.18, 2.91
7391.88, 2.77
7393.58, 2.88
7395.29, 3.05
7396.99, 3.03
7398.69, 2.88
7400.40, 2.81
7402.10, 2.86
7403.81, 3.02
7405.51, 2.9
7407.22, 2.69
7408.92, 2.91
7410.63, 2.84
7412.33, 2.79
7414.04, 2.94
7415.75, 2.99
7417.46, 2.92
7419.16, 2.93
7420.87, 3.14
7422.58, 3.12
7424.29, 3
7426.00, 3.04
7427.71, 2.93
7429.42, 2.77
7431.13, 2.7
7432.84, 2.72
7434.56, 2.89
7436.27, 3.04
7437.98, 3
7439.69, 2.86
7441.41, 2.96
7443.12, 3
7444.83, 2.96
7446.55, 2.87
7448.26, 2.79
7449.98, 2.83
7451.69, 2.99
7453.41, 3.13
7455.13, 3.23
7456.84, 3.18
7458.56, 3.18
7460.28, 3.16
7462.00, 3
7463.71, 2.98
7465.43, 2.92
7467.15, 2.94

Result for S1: 0.169 mag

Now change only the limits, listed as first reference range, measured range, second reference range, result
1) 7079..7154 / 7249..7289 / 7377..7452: 0.151 mag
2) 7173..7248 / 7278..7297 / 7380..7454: 0.013 mag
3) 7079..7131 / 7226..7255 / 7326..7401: 0.190 mag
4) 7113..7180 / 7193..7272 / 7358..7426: 0.076 mag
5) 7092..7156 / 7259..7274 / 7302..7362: 0.120 mag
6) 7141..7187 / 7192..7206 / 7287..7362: 0.003 mag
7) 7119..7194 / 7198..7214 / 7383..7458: 0.027 mag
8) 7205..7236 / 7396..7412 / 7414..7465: 0.032 mag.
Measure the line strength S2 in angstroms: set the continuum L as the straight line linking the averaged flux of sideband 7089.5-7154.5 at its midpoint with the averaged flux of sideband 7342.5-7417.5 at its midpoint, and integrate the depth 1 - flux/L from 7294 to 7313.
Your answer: 1.9 angstroms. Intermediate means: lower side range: 3.93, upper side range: 2.92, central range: 2.9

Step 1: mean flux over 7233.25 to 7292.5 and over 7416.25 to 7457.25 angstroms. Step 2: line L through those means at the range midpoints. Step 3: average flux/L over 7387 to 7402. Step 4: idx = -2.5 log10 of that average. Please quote 0.018 mag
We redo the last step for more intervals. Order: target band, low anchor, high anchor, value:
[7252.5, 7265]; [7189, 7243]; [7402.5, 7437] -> -0.02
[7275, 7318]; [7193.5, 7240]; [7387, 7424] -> 0.00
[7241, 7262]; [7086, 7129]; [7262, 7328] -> 0.10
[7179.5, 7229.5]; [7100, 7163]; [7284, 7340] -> 0.18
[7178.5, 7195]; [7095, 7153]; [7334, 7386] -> 0.19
